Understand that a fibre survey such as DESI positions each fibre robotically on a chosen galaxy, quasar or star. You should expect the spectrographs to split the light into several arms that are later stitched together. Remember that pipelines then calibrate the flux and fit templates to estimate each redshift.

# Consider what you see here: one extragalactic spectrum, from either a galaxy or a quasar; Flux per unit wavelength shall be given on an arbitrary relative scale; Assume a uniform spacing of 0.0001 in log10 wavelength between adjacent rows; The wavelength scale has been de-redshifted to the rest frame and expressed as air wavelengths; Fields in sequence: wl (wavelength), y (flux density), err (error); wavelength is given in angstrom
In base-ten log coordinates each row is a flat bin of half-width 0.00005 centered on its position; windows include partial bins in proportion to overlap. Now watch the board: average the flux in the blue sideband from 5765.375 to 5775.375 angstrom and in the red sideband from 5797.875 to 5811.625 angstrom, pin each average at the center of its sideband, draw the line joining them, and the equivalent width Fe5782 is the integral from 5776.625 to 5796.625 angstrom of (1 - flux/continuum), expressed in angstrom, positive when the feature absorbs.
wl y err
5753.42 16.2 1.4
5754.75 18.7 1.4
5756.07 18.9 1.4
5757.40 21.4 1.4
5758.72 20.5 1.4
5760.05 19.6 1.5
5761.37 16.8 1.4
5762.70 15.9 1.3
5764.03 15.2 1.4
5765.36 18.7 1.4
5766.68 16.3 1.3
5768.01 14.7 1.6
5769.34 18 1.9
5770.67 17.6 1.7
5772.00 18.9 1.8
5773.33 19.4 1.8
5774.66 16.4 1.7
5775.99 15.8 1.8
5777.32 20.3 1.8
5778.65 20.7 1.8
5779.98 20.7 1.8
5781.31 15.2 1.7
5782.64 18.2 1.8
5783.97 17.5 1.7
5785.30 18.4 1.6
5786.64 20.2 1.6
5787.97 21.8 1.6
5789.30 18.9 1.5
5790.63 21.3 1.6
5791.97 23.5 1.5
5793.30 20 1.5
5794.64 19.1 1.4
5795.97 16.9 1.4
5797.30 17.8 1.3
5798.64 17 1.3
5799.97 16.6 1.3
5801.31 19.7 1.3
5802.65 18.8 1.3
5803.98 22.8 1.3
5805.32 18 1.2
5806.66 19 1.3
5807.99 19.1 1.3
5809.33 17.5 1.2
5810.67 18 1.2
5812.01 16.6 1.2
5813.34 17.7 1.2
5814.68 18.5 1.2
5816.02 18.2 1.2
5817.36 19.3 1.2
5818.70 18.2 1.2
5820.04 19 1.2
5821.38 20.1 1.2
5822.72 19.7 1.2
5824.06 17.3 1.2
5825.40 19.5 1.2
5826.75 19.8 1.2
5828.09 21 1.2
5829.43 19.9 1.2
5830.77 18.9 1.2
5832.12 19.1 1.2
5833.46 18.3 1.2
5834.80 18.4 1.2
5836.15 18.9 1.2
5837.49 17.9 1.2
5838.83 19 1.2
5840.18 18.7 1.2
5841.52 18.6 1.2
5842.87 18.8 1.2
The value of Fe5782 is -1.7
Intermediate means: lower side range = 17.4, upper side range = 18.6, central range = 19.5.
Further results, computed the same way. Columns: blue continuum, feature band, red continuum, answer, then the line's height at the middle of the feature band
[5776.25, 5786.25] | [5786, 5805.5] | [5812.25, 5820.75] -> -1.0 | 18.5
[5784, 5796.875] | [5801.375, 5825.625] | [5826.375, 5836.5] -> 1.0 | 19.5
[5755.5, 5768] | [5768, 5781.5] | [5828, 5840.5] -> -0.1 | 18.1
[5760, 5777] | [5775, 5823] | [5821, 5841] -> -2.1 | 18.1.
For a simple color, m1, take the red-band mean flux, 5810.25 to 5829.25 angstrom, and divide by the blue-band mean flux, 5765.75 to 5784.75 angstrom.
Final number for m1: 1.05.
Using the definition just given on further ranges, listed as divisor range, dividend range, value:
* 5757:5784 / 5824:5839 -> 1.06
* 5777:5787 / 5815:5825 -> 1.00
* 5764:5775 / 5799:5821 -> 1.07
